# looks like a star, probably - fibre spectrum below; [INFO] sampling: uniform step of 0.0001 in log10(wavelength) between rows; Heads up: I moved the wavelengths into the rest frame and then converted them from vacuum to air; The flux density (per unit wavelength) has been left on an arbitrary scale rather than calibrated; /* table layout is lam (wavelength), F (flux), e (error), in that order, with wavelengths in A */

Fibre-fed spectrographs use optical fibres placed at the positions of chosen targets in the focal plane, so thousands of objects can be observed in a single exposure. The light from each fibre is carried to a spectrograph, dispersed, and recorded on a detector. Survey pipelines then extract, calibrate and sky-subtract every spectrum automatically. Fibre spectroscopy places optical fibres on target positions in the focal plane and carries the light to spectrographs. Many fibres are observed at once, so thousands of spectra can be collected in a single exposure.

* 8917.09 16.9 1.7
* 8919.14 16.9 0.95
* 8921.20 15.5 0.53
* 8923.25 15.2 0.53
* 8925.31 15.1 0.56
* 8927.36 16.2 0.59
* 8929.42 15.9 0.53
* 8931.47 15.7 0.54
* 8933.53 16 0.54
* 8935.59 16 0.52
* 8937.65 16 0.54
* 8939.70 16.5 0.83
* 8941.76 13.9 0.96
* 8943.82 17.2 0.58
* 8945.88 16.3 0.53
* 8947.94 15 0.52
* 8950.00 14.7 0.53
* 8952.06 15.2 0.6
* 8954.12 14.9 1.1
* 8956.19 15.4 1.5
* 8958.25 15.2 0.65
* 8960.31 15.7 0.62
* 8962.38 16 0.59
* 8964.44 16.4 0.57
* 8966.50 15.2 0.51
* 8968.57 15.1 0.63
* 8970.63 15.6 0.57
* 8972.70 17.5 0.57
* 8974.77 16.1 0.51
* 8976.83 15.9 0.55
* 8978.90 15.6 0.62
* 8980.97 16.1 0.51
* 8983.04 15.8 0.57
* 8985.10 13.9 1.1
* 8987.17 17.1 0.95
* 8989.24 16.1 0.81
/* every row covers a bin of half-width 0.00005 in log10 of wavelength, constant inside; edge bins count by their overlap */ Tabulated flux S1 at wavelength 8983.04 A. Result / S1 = 15.8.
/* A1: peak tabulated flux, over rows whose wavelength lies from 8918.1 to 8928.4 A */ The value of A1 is 16.9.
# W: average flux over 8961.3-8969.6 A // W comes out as 15.7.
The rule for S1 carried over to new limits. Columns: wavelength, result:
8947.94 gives 15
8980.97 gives 16.1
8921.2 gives 15.5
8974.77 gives 16.1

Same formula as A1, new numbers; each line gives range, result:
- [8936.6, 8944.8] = 17.2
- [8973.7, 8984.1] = 16.1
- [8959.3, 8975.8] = 17.5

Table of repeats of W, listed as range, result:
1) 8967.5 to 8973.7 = 16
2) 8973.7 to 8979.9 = 15.9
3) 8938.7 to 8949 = 15.8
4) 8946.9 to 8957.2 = 15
